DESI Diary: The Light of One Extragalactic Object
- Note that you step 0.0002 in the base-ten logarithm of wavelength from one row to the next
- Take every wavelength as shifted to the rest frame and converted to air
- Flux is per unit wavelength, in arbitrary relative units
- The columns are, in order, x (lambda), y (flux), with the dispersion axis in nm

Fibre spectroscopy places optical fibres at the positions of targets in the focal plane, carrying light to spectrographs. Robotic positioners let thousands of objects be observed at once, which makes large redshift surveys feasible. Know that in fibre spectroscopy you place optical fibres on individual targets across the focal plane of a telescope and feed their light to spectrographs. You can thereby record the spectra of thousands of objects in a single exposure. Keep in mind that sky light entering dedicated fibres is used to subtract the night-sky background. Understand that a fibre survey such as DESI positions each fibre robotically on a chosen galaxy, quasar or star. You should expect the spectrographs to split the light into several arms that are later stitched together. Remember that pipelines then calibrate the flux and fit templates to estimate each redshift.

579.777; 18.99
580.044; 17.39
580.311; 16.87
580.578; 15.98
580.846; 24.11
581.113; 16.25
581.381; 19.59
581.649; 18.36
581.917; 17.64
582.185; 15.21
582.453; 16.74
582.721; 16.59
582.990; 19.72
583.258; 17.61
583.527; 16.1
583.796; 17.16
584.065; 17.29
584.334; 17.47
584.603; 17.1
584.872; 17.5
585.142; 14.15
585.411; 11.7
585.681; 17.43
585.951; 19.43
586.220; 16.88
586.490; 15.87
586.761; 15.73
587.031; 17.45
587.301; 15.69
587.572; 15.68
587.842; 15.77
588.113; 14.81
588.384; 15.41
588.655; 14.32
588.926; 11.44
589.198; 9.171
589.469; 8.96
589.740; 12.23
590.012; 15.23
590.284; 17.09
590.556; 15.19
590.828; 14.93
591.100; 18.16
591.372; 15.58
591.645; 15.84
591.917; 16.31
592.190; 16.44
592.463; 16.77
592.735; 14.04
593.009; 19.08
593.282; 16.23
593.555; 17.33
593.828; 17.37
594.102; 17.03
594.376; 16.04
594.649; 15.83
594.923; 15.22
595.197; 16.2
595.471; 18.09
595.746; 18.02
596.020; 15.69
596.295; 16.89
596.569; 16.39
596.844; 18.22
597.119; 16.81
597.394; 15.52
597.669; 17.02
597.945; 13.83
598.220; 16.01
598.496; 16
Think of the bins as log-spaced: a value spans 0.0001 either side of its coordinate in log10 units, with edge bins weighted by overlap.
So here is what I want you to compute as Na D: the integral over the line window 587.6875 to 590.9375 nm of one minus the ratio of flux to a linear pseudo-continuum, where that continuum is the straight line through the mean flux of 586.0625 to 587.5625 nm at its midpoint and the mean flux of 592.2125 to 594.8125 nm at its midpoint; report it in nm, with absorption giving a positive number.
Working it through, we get 0.54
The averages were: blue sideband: 16.3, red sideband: 16.6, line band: 13.7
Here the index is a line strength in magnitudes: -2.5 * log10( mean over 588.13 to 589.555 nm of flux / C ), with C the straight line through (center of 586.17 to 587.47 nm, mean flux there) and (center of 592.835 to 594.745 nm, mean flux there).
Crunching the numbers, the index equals 0.325 mag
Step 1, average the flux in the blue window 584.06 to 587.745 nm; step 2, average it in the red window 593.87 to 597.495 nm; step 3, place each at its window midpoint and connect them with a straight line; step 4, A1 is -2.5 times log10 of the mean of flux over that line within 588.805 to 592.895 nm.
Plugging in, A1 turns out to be 0.14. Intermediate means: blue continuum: 16.3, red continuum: 16.6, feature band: 14.5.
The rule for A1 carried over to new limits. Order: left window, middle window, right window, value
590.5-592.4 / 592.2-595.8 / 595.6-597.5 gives -0.01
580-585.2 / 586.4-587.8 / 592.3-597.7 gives 0.07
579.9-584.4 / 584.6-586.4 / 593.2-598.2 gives 0.07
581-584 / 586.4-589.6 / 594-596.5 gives 0.20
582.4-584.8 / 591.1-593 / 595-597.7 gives 0.05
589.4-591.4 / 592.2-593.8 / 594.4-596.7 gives -0.07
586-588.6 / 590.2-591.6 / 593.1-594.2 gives 0.03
